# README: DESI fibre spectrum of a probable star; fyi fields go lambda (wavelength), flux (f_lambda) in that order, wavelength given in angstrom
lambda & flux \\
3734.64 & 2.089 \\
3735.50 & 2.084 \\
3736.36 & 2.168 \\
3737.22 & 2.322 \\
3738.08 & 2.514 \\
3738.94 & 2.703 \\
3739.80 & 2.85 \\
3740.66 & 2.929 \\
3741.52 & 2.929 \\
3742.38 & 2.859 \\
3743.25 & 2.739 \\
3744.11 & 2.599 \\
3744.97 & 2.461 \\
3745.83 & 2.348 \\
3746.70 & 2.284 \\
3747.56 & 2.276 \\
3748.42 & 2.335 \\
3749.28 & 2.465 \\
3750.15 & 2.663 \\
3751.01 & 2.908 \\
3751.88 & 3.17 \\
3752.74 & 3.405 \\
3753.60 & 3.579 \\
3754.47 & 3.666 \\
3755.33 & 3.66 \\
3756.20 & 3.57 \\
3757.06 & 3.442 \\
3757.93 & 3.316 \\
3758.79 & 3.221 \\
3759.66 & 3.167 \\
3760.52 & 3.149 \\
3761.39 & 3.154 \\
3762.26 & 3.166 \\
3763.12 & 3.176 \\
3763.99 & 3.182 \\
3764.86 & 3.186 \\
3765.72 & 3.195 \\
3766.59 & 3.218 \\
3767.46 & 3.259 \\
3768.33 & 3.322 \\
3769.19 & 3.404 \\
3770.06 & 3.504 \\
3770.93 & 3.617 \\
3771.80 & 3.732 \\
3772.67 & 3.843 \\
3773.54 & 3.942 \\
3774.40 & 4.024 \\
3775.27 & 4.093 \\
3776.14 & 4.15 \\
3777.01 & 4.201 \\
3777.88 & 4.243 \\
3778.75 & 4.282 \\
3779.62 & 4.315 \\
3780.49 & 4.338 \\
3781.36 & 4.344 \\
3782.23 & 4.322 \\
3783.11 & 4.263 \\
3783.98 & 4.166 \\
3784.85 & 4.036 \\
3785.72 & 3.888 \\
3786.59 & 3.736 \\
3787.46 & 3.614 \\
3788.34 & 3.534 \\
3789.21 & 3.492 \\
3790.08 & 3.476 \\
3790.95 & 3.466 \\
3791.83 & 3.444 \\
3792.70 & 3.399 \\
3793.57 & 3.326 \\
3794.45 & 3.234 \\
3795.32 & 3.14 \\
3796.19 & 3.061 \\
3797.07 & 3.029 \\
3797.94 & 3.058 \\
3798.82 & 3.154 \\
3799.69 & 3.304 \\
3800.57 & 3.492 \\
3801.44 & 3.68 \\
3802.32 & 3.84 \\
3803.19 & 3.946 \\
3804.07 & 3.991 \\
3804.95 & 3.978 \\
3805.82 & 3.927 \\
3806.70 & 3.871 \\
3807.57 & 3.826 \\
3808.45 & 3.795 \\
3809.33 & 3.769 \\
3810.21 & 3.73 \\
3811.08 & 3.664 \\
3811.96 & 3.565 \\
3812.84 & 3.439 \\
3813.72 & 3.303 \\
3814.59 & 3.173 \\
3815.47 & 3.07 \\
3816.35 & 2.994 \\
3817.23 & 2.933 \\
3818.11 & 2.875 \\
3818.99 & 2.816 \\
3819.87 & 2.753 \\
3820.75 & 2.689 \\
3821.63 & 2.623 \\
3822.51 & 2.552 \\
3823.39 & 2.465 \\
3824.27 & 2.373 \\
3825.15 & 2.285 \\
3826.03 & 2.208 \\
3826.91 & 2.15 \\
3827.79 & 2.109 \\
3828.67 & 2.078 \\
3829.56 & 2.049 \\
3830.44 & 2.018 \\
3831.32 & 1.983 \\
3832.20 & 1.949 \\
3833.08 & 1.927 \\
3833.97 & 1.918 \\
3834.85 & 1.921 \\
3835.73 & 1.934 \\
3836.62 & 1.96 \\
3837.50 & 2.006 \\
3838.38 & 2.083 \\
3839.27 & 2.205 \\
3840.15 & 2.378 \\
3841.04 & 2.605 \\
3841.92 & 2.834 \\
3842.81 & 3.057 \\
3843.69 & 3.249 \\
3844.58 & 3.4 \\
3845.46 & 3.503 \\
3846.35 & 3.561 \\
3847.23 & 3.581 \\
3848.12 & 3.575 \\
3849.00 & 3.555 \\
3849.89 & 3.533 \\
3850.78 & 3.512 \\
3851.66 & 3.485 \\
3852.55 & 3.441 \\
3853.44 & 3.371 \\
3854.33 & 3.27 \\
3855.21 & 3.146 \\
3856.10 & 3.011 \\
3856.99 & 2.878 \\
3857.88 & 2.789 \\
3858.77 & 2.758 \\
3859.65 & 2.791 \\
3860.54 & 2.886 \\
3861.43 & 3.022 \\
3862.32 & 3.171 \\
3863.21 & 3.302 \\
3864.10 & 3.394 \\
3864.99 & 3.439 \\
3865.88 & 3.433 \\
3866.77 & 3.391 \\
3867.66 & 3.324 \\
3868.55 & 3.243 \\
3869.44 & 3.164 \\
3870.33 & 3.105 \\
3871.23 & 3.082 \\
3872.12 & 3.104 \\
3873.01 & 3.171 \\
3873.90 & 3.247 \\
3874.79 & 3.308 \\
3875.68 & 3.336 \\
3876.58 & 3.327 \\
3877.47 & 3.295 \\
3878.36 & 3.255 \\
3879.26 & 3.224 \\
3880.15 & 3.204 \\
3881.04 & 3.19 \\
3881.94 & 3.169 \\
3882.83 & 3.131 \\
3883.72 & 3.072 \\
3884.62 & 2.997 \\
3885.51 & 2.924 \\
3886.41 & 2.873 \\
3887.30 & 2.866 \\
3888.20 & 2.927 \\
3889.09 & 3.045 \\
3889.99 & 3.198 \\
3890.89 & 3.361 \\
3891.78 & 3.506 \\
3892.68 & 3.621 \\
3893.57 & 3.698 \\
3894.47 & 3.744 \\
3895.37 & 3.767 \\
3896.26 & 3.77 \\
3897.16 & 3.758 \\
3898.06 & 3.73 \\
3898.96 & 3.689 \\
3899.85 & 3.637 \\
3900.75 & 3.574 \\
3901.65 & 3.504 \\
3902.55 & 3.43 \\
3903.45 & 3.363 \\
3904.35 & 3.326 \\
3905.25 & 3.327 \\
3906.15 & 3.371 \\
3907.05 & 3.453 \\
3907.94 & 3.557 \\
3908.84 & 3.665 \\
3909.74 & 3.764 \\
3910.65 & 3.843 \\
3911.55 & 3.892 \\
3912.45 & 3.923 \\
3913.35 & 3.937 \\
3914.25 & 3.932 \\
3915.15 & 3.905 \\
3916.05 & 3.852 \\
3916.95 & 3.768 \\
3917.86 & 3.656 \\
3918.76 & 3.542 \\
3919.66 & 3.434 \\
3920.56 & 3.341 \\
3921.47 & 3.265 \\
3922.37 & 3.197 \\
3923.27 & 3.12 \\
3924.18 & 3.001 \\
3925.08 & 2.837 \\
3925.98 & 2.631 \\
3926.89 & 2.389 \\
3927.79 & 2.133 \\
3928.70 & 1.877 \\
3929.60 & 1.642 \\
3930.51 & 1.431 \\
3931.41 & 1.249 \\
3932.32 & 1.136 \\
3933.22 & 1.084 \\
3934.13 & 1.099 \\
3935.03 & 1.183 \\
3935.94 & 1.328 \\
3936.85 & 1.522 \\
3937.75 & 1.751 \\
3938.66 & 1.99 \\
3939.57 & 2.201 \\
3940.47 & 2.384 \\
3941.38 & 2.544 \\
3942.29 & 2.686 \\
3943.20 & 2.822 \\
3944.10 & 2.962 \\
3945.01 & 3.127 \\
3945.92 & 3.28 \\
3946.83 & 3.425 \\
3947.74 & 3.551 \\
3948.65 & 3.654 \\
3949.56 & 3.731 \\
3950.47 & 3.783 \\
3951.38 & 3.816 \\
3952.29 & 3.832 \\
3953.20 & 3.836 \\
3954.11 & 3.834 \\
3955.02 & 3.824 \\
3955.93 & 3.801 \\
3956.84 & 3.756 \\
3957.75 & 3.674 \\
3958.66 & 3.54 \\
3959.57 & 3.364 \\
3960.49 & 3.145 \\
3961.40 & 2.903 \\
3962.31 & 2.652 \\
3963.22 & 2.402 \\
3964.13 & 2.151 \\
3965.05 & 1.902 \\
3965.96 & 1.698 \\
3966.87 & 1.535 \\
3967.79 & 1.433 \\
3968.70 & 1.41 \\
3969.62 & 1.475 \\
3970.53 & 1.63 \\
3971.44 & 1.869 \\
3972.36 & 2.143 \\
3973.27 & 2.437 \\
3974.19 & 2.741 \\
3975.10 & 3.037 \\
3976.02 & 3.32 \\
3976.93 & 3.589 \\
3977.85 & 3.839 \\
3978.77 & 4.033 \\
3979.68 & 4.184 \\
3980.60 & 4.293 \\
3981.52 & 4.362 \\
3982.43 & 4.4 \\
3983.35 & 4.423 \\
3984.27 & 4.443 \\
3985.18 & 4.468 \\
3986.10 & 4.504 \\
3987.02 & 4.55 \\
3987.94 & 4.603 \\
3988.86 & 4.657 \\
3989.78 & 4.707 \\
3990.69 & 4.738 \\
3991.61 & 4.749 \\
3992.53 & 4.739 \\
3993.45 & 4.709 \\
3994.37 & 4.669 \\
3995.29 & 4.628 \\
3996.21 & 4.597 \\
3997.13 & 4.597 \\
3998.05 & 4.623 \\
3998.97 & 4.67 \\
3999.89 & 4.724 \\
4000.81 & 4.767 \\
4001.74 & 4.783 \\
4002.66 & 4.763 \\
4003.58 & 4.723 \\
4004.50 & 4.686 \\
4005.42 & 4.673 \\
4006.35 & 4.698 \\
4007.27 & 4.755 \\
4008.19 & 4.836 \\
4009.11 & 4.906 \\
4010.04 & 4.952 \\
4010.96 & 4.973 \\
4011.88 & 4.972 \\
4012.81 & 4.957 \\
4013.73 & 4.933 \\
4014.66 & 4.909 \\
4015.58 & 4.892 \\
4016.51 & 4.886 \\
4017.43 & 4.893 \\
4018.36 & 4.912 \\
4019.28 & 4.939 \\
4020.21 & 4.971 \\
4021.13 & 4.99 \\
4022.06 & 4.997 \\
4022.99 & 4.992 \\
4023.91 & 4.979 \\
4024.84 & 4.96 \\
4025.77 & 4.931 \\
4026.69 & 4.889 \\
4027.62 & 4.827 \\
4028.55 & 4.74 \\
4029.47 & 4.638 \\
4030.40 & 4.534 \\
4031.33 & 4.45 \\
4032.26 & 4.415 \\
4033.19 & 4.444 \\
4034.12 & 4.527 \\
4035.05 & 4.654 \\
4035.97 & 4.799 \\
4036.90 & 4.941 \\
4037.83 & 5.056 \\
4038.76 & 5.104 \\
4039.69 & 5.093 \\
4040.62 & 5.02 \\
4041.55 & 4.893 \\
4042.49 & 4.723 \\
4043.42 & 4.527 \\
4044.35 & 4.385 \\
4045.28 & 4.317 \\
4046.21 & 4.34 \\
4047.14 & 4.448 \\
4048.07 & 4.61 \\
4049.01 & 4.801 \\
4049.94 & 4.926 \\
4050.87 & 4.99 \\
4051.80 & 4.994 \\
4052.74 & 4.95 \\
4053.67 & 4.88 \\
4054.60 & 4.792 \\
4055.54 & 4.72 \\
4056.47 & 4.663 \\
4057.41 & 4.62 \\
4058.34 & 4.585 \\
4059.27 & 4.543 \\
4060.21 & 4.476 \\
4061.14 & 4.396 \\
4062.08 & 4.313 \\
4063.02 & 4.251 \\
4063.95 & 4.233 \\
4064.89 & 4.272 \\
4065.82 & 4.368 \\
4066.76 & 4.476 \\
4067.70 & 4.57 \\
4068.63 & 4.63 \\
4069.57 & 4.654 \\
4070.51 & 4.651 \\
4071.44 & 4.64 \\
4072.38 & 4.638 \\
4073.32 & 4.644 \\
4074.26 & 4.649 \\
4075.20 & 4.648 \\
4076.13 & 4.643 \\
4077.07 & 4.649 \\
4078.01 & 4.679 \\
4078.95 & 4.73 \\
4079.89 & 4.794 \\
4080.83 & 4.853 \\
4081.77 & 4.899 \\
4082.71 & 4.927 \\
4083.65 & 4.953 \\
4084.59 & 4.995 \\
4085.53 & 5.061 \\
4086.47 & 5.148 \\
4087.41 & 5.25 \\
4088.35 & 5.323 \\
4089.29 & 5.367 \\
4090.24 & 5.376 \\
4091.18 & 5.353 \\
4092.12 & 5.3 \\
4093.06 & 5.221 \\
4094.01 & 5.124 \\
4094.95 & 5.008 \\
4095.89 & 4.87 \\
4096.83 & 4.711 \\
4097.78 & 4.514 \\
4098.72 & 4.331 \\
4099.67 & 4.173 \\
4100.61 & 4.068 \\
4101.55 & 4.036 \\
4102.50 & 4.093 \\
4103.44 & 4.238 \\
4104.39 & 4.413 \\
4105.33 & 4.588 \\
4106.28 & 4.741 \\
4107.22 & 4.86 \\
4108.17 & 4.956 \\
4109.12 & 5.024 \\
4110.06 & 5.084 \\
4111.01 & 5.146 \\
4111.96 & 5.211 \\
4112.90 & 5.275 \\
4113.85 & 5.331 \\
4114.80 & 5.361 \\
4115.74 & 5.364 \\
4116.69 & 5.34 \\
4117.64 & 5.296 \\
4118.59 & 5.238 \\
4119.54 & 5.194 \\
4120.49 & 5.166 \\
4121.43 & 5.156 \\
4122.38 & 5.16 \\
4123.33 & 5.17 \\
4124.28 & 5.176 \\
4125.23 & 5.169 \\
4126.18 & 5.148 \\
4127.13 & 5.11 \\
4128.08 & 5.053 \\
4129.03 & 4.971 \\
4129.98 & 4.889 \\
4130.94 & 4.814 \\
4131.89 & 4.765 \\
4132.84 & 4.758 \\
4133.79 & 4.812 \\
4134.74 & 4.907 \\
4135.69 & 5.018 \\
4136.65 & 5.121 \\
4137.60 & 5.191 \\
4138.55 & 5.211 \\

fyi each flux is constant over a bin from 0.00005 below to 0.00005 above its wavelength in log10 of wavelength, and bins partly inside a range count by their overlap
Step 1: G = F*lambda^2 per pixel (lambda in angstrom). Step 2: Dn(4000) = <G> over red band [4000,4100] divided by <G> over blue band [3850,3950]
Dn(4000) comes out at 1.67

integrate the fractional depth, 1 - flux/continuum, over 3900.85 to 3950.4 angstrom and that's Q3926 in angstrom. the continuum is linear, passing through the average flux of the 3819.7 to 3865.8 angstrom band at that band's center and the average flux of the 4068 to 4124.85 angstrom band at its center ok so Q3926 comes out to 7.7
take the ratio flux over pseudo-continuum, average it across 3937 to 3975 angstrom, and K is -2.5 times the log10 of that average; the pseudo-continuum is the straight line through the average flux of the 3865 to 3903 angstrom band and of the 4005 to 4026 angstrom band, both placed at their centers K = 0.44 mag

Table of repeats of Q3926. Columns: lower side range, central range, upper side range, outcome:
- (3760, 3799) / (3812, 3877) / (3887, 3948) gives 8.7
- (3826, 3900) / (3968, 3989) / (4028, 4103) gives 2.9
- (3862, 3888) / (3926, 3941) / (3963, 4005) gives 7.8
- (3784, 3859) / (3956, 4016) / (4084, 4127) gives 4.4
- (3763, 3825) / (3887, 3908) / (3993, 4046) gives 3.2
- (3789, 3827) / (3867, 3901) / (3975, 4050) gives 4.2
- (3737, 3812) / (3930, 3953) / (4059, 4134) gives 9.3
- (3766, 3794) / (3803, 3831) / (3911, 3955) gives 4.5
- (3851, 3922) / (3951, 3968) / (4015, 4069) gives 4.1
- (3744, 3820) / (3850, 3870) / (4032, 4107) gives 3.1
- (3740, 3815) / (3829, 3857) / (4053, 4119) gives 7.3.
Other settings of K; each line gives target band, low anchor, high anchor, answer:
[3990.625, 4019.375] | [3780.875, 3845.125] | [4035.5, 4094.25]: -0.10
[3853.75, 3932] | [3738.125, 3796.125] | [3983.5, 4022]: 0.26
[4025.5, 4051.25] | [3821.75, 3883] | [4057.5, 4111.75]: -0.09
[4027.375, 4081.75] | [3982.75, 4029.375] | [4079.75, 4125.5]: 0.05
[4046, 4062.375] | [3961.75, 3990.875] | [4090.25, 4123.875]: -0.11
